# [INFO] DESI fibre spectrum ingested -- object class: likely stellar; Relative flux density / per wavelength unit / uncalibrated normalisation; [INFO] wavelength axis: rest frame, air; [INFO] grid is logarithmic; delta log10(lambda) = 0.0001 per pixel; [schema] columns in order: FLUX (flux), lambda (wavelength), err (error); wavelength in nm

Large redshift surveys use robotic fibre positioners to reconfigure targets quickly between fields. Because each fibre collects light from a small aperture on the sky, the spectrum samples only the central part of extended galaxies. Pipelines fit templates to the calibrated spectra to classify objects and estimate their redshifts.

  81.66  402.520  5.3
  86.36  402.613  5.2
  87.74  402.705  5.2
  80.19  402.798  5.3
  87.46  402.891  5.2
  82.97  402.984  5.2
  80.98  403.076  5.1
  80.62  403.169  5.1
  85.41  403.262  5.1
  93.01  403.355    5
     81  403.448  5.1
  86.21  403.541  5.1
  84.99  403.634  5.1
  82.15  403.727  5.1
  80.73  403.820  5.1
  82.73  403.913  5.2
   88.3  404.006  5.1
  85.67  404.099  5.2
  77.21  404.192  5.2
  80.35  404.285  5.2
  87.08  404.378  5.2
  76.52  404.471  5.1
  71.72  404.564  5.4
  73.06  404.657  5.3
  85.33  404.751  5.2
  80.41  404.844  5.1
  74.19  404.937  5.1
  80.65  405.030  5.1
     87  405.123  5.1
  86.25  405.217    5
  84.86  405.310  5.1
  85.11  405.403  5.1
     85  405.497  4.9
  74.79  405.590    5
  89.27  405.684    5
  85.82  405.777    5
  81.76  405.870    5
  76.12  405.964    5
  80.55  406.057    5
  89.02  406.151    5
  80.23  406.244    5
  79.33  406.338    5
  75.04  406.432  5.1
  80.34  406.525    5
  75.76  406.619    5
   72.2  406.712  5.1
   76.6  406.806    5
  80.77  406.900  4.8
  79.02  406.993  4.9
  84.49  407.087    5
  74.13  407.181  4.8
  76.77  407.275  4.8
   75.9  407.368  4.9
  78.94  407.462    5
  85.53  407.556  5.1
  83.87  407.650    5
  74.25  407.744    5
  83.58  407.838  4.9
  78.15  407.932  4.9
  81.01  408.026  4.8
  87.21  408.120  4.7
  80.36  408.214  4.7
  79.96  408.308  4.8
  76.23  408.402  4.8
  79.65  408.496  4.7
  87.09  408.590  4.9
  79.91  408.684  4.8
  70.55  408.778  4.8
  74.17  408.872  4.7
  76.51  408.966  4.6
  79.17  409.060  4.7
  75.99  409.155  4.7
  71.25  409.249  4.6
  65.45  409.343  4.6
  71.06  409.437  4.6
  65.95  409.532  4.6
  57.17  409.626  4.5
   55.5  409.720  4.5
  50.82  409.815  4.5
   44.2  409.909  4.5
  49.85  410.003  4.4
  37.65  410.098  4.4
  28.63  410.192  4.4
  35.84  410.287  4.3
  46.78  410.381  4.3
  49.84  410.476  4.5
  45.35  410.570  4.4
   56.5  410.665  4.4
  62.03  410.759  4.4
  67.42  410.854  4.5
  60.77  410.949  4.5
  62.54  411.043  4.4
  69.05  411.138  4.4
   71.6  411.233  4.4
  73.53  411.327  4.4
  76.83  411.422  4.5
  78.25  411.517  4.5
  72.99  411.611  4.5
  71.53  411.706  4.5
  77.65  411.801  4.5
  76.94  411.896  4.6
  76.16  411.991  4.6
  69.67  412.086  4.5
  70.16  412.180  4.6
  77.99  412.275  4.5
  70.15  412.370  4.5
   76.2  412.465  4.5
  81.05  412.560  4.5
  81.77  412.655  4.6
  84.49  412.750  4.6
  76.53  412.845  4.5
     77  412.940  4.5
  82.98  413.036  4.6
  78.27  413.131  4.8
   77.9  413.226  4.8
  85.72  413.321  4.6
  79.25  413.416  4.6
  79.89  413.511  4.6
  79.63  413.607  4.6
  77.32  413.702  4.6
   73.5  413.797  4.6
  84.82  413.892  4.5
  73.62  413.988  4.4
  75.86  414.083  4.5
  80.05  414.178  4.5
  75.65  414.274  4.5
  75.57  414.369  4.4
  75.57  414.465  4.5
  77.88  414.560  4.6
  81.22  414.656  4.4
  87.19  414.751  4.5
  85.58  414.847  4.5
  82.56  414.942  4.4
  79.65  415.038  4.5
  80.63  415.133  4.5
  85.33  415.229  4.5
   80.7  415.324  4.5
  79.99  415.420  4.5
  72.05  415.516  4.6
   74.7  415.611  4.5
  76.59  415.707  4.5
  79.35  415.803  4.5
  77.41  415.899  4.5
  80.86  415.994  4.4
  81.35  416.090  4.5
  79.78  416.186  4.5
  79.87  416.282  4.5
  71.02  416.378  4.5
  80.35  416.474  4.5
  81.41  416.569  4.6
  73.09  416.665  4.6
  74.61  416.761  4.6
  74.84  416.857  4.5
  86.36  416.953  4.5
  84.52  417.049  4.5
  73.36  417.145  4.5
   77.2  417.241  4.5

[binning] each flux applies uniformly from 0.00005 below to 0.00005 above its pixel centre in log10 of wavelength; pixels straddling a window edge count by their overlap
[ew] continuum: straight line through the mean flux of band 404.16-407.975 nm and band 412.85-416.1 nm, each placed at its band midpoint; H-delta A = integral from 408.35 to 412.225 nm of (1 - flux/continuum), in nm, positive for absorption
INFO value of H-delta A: 0.71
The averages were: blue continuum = 80.2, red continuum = 79.2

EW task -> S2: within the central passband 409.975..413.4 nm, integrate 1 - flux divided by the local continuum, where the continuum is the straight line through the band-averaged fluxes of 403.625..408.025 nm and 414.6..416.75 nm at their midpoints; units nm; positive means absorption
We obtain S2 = 0.51 nm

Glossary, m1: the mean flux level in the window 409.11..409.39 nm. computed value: 71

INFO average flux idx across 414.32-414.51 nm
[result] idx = 75.5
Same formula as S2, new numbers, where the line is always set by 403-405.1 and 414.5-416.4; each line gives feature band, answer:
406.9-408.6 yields 0.020 nm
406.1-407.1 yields 0.027 nm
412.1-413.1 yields 0.034 nm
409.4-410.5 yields 0.429 nm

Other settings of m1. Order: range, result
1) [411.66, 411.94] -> 75.3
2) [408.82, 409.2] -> 76.3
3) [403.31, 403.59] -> 86.6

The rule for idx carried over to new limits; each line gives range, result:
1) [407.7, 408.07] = 79.2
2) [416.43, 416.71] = 78.5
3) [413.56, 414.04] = 77.8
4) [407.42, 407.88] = 81.1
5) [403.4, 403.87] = 83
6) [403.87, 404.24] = 83.5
